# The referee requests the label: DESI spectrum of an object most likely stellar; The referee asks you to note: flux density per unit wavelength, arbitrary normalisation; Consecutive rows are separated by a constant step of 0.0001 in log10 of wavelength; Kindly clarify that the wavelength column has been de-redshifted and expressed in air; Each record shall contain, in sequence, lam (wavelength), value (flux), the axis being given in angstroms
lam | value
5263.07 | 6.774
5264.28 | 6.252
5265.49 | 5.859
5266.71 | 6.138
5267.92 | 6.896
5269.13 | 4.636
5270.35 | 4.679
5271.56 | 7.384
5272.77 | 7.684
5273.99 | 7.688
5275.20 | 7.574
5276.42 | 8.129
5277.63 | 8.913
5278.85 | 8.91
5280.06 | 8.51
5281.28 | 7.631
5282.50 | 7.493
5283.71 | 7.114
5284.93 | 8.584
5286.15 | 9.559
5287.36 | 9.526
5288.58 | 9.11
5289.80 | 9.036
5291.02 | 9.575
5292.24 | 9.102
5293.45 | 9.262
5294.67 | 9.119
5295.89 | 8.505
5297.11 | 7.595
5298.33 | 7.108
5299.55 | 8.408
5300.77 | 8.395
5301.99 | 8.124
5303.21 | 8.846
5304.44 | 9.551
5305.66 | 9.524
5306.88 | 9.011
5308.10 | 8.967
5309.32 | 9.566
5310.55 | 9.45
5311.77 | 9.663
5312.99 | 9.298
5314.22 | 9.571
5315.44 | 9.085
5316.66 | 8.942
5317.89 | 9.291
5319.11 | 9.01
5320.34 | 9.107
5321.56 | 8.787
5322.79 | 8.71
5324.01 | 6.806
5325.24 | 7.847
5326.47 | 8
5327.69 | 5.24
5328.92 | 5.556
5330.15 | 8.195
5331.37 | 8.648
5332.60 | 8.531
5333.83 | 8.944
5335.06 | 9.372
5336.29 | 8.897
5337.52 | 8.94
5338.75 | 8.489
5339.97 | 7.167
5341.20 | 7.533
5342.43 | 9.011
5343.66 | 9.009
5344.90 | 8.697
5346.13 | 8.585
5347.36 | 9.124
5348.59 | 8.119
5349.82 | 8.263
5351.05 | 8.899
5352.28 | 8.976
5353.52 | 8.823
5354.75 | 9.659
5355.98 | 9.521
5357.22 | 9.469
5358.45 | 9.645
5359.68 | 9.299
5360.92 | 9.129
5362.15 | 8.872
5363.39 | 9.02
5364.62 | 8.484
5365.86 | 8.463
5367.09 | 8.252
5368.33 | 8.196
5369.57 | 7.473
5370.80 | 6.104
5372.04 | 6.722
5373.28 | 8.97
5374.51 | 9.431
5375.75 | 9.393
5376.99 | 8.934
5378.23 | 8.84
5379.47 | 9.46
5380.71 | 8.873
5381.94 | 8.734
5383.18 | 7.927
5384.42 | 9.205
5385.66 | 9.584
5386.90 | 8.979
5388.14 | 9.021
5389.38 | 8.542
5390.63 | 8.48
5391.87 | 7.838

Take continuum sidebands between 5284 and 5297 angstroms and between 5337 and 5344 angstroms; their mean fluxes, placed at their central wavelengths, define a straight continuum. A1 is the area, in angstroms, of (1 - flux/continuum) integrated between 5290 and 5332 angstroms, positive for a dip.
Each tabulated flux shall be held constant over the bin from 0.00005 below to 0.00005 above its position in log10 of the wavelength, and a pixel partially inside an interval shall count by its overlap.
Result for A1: 0.8 angstroms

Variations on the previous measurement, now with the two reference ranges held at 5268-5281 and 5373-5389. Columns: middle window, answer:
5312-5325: -1.3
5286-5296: -2.1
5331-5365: -1.2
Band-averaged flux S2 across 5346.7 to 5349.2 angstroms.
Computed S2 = 8.63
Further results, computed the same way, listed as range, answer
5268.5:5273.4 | 6.1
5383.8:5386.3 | 9.39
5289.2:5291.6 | 9.3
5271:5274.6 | 7.59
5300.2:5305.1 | 8.73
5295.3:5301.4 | 8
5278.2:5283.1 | 8.13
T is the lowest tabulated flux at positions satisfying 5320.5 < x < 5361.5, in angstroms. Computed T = 5.24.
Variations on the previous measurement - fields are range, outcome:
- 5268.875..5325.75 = 4.636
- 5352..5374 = 6.104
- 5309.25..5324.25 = 6.806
